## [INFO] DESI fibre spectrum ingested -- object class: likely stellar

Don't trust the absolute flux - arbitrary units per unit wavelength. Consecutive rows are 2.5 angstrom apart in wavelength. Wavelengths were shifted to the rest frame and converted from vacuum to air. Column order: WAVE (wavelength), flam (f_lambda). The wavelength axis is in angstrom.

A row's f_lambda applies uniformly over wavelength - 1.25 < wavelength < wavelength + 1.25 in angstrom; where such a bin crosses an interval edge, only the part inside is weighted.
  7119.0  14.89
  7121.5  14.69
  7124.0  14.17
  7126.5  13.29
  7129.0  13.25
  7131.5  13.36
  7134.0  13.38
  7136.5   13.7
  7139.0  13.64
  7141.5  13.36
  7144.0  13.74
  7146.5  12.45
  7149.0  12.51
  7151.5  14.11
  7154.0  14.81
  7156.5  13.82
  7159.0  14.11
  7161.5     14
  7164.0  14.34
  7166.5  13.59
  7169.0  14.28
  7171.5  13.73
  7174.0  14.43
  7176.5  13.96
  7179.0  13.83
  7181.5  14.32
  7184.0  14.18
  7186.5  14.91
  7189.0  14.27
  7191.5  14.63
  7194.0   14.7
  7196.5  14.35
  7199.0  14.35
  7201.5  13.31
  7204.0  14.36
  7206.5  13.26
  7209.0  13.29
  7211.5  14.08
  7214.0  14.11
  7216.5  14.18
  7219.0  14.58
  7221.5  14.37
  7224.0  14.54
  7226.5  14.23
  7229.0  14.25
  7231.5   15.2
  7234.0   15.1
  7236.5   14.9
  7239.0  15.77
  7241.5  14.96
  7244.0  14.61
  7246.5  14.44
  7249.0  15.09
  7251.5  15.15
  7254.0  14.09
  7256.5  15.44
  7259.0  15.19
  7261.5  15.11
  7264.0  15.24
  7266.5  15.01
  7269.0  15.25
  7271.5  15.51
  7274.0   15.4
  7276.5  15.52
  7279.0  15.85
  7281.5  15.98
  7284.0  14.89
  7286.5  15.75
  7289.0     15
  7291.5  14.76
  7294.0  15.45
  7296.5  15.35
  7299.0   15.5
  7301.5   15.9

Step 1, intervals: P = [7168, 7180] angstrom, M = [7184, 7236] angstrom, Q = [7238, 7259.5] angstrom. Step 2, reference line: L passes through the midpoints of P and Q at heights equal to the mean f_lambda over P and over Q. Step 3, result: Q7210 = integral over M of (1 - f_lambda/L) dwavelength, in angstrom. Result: 0.62 angstrom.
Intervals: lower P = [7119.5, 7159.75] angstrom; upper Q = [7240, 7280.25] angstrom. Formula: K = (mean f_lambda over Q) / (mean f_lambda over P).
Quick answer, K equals 1.1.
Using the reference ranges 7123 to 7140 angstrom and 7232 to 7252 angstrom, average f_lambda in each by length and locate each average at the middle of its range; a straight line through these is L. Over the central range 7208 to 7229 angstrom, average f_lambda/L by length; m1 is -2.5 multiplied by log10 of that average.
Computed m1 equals 0.04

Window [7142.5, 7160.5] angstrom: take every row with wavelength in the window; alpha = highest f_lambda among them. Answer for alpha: 14.81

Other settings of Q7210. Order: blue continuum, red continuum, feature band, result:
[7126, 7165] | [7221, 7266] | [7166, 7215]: 0.31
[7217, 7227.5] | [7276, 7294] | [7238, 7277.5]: -0.36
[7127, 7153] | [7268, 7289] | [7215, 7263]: 0.28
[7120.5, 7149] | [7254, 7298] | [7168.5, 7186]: -0.12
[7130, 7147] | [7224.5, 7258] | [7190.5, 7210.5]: 0.36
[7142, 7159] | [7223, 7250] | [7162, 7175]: -0.19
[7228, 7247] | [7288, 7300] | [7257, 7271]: -0.12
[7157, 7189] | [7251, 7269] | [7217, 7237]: 0.11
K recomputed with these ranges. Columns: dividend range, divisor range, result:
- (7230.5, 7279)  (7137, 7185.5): 1.09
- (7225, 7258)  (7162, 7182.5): 1.06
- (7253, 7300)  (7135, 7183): 1.11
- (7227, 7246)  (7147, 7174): 1.07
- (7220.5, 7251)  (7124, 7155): 1.10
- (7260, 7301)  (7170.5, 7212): 1.09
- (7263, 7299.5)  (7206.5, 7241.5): 1.06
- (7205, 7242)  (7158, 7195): 1.02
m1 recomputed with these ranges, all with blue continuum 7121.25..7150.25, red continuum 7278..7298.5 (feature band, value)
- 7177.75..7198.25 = -0.02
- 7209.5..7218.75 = 0.02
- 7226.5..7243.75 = -0.02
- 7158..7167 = -0.02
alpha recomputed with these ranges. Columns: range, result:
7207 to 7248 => 15.77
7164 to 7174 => 14.43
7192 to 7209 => 14.7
